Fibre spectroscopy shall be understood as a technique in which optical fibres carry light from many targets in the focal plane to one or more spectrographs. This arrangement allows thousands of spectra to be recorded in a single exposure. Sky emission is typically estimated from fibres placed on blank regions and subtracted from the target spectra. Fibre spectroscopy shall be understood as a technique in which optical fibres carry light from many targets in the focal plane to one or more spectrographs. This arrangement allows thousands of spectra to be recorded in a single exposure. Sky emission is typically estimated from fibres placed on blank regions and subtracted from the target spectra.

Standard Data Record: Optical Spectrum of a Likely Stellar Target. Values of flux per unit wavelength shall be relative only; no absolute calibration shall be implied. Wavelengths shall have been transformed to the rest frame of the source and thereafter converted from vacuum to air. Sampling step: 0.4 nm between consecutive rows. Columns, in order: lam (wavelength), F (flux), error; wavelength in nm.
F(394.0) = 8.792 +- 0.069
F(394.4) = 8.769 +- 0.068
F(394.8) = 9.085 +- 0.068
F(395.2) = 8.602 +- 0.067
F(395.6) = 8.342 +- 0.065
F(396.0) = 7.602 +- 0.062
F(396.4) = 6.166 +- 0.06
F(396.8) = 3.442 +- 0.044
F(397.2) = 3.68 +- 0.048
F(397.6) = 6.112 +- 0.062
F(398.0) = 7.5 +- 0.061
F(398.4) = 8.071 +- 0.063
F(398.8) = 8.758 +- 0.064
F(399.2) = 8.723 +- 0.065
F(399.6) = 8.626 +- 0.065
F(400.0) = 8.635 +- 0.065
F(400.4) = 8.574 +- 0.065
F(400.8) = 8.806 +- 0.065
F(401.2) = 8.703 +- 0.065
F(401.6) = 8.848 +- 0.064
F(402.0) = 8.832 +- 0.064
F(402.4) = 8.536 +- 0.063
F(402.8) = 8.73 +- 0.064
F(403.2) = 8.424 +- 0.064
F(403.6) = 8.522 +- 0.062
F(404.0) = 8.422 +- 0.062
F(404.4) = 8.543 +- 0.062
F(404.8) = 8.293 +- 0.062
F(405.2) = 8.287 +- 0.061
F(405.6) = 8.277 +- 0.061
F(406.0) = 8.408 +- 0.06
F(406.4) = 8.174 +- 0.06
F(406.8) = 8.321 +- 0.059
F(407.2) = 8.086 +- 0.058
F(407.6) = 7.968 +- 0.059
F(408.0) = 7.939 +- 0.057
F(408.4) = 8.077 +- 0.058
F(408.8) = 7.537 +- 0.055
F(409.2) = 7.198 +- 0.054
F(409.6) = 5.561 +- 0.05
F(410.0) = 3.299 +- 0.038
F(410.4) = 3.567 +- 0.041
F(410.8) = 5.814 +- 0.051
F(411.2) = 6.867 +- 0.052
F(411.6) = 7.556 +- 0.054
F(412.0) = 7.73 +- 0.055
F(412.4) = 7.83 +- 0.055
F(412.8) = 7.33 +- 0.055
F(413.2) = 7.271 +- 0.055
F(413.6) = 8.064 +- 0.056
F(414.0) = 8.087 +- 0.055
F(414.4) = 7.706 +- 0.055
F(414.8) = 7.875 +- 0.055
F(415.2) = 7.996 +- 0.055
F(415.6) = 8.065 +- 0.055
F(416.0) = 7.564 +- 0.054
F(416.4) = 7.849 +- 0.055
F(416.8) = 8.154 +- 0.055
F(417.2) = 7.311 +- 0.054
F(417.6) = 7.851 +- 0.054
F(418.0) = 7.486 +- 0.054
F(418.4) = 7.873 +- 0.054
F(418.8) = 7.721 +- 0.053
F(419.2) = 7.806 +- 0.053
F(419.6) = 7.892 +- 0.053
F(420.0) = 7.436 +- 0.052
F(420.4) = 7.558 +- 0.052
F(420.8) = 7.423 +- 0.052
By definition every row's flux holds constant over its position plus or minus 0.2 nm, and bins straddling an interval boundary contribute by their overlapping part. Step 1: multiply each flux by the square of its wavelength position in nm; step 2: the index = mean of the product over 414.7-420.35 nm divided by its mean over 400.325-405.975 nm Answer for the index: 0.97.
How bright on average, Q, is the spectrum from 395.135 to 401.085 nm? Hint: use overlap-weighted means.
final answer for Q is 7.43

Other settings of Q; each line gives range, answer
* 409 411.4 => 5.38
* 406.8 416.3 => 7.2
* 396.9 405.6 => 8.12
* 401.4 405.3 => 8.55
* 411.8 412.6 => 7.78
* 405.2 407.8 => 8.21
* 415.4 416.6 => 7.83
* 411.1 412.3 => 7.46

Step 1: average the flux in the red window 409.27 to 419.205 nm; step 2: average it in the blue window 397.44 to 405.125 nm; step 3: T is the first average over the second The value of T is 0.86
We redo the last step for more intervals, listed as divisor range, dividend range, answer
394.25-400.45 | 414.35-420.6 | 1.03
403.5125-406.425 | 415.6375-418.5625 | 0.93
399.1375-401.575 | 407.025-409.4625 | 0.89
